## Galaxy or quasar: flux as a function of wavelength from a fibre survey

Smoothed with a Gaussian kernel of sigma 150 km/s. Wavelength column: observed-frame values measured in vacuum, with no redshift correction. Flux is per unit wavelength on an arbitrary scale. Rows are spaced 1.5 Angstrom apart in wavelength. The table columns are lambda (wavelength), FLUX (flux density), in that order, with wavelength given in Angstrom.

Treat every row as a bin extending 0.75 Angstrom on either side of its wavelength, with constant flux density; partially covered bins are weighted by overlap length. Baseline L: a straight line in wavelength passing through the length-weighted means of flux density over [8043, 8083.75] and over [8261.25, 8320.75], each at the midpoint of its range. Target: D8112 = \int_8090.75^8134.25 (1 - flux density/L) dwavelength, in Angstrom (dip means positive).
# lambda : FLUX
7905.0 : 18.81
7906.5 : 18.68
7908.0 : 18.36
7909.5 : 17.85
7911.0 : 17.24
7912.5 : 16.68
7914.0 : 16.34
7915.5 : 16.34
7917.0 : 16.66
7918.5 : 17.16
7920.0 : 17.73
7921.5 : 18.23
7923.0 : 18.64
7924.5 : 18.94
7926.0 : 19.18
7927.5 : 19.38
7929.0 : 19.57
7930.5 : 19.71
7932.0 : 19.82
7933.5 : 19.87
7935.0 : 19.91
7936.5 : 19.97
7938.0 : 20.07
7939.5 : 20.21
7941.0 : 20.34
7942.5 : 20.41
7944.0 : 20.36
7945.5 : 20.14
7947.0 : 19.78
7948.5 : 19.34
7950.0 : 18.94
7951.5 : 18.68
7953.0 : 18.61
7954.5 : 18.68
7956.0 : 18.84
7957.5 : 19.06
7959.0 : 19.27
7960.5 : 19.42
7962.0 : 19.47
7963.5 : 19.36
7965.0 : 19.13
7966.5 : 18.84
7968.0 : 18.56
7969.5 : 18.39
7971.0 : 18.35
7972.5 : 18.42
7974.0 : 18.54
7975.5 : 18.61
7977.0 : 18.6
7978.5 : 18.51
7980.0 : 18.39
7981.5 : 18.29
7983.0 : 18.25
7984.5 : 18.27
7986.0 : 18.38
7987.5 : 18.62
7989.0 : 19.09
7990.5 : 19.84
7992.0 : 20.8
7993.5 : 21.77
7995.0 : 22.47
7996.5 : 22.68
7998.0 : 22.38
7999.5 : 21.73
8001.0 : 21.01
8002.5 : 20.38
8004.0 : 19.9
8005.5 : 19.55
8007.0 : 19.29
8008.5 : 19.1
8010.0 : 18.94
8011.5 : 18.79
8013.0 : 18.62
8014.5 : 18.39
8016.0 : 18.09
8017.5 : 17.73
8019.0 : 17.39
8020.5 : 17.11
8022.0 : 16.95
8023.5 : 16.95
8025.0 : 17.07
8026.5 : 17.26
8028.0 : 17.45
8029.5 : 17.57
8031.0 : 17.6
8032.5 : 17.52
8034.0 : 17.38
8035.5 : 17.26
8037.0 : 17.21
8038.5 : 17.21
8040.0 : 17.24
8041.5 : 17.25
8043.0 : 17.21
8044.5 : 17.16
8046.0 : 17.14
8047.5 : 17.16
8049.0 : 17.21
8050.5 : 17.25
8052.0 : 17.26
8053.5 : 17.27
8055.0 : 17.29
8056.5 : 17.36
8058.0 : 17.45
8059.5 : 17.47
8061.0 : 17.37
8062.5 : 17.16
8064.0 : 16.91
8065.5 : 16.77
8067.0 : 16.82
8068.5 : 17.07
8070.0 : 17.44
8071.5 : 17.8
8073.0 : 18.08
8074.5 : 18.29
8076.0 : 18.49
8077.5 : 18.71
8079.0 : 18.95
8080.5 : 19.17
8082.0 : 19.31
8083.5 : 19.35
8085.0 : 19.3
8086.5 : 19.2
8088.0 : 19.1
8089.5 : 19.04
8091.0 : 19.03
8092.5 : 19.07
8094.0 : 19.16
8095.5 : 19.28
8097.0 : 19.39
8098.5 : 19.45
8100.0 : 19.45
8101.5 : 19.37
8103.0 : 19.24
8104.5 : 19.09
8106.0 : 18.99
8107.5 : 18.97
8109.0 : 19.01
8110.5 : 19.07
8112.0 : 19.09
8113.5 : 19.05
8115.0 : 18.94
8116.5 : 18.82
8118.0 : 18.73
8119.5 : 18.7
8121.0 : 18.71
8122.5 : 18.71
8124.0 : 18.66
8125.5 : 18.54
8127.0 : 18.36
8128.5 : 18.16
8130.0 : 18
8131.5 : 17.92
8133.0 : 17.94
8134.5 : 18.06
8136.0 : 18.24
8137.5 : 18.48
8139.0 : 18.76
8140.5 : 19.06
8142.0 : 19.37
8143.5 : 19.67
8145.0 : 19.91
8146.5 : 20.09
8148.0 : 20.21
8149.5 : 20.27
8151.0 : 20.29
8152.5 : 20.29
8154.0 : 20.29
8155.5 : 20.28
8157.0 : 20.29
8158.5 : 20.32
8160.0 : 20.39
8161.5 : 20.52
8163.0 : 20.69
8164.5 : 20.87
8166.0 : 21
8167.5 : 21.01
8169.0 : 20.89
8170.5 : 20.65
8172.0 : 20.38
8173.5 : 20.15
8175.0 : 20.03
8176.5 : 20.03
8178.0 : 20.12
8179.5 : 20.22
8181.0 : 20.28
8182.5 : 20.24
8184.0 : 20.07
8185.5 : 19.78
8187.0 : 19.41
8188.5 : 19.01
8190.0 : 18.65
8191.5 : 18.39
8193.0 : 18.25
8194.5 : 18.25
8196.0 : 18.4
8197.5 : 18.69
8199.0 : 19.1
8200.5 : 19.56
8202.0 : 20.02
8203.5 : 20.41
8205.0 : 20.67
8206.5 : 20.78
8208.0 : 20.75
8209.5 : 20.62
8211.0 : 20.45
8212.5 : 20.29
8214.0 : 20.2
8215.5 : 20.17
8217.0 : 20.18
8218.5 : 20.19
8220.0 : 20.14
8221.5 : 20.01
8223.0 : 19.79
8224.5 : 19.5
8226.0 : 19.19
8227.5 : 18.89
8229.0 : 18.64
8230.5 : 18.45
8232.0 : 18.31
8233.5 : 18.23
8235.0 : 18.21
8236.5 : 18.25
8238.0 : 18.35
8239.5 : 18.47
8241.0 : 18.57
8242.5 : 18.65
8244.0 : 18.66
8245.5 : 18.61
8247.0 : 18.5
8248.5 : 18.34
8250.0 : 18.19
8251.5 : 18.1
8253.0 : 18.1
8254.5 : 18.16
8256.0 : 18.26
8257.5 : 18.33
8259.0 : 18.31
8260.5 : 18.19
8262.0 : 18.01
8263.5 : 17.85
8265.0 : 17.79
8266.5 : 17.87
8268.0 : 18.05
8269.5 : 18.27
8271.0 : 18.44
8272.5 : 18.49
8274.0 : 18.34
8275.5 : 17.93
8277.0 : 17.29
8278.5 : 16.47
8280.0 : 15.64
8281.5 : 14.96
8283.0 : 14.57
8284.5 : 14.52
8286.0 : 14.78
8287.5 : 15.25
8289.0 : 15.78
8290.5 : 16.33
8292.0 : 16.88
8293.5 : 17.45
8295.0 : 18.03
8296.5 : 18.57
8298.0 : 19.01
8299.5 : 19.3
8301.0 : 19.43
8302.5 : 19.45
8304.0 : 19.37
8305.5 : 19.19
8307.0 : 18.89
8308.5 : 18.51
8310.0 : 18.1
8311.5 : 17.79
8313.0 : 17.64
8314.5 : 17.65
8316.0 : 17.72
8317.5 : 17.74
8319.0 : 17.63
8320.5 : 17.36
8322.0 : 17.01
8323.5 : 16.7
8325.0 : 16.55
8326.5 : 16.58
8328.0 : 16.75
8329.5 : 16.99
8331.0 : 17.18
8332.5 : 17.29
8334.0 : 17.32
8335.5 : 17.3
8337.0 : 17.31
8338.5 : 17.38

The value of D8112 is -3.0 Angstrom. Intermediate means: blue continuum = 17.7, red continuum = 17.6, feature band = 18.8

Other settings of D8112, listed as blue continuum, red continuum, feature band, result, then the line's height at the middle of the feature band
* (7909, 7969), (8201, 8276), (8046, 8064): 1.6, 18.9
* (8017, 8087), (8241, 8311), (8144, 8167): -3.5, 17.7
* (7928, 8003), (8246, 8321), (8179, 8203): -1.4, 18.2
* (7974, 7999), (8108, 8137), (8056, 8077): 1.7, 19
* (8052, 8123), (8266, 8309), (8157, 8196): -4.1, 18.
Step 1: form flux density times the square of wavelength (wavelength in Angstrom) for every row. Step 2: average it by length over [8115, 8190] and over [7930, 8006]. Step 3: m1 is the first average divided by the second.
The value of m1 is 1.0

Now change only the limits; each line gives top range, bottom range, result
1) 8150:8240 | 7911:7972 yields 1.11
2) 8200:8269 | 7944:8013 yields 1.04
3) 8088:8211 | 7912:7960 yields 1.08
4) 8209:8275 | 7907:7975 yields 1.07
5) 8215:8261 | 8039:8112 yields 1.07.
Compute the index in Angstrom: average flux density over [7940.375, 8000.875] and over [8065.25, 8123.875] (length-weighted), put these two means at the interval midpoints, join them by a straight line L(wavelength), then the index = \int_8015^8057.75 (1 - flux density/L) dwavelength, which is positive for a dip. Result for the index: 4.0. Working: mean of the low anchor 19.5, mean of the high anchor 18.8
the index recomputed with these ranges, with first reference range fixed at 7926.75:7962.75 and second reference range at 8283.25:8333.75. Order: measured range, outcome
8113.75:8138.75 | 0.09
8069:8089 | 0.11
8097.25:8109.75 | -0.37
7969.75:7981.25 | 0.55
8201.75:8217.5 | -2.09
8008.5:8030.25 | 1.55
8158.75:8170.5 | -1.57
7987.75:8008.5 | -1.57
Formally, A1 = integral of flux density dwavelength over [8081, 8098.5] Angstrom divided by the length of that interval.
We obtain 19.2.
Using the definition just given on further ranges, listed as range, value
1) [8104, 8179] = 19.5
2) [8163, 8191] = 20.2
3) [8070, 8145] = 18.8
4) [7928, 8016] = 19.5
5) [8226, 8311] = 17.9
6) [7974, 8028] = 19.1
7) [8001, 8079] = 17.8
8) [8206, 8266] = 19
